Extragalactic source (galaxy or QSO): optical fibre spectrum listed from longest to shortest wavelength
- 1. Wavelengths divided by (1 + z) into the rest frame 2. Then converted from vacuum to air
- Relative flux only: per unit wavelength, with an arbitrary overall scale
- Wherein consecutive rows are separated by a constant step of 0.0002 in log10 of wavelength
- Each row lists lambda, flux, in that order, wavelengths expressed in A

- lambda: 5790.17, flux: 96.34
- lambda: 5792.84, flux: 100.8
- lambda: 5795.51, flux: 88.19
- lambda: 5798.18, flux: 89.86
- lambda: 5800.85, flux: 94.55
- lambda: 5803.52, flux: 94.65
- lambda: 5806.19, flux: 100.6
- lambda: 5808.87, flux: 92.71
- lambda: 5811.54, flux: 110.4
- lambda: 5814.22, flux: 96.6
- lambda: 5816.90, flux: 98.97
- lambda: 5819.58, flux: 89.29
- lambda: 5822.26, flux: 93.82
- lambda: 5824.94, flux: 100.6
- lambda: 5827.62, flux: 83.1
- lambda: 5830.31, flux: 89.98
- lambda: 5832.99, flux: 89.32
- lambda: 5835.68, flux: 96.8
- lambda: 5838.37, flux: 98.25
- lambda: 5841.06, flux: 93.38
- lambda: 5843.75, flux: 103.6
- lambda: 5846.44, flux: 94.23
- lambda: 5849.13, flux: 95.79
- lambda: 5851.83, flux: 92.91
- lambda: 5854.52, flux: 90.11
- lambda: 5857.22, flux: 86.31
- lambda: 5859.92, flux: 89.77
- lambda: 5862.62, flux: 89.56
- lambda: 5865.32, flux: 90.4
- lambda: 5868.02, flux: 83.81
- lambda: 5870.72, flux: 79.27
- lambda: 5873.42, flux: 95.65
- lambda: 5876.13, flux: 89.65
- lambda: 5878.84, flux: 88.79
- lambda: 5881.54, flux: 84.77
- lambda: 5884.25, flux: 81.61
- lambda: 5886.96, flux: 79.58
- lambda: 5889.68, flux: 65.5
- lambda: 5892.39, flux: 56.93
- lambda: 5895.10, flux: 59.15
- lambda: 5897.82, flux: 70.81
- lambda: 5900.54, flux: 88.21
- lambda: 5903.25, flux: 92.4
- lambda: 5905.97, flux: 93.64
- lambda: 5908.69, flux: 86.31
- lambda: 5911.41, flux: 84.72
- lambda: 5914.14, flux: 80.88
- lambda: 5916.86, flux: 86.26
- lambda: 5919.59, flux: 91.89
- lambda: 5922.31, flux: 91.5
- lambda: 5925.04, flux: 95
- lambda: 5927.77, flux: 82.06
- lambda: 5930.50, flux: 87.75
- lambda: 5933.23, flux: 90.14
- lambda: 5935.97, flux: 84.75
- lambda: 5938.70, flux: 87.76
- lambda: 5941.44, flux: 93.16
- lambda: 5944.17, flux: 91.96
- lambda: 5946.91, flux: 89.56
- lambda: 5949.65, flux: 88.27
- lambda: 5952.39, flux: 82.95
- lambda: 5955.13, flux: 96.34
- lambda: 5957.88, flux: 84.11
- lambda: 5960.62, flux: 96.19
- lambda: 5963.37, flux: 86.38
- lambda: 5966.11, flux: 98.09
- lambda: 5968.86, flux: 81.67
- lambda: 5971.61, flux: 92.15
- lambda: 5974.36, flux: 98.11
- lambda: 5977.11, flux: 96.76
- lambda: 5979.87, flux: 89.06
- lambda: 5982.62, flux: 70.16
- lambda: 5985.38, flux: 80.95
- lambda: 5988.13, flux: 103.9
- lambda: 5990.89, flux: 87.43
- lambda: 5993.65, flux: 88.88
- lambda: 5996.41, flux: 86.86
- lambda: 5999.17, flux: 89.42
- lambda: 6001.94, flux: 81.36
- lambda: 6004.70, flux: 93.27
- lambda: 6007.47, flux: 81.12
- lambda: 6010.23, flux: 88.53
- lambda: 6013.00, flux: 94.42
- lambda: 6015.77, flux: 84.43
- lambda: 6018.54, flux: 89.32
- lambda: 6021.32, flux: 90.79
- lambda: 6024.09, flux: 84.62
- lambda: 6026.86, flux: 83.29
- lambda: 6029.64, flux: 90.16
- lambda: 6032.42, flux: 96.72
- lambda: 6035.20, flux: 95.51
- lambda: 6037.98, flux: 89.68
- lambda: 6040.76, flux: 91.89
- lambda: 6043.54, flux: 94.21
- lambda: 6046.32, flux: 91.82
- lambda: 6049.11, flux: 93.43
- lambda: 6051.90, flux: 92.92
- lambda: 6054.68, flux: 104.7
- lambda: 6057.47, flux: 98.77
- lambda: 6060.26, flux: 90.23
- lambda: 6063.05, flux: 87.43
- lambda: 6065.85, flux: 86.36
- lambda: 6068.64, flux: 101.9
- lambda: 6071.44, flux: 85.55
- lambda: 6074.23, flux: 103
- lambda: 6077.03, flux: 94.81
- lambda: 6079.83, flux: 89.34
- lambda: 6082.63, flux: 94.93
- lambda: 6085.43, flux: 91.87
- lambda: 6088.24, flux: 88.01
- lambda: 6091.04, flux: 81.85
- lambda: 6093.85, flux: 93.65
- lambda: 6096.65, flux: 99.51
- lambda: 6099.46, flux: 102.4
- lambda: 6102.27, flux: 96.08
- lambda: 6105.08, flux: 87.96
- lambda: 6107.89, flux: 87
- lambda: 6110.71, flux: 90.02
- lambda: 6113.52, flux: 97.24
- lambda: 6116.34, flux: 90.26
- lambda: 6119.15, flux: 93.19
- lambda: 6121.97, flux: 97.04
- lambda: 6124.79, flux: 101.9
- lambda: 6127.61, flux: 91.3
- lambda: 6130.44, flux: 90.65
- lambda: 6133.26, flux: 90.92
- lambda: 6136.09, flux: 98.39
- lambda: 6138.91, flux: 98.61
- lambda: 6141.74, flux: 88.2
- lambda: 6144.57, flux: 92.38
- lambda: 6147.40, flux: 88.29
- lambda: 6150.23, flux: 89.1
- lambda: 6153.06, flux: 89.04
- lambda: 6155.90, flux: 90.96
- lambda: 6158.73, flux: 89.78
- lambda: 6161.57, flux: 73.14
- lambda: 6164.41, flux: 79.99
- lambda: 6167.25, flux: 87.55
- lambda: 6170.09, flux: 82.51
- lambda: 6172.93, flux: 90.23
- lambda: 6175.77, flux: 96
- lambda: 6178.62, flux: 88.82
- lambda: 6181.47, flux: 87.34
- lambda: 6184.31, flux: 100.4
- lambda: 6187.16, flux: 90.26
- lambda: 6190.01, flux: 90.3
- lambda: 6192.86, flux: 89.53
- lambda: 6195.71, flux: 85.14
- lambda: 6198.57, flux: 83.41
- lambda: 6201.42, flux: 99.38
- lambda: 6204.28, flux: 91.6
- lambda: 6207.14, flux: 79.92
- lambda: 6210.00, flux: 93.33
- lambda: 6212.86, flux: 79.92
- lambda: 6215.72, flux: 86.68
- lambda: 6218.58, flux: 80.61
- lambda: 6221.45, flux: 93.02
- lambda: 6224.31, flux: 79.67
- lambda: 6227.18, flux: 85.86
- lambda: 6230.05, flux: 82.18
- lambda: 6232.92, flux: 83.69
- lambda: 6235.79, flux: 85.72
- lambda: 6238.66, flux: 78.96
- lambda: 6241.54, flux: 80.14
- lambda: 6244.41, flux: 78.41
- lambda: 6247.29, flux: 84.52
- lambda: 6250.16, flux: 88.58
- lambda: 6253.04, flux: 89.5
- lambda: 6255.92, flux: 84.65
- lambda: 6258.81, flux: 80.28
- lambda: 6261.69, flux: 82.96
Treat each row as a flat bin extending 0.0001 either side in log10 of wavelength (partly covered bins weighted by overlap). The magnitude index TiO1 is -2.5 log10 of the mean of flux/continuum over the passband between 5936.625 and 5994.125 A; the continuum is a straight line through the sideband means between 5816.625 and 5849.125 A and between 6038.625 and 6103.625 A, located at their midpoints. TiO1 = 0.050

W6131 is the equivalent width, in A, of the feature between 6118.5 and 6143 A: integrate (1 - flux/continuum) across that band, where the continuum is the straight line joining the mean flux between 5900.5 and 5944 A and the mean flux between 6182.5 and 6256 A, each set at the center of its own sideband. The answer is -2.1 A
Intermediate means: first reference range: 88.6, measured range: 94.5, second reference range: 86.4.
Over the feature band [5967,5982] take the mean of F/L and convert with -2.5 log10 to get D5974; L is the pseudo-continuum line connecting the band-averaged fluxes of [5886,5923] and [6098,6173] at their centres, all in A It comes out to -0.089 mag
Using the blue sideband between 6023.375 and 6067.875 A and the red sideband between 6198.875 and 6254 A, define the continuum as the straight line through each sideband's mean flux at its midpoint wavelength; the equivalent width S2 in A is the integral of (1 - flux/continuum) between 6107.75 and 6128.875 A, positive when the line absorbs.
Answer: -1.1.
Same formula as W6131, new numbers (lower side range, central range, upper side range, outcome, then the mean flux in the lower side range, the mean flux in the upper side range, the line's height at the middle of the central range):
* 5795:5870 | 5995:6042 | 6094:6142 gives 2.55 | 93.4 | 94.3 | 94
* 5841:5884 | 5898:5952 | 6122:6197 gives 1.16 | 90.2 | 90.2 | 90.2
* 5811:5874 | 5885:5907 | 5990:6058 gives 3.91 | 92.7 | 90.5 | 92.1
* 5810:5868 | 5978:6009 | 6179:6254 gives 1.37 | 93.7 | 86.5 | 90.8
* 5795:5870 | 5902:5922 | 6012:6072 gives 1.00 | 93.4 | 91.8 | 92.8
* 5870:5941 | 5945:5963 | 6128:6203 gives -0.97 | 83.8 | 89.6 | 84.9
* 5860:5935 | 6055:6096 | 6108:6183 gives -1.77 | 84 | 90.4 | 88.6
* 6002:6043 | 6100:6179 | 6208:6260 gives -3.85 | 89.4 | 84.2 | 86.5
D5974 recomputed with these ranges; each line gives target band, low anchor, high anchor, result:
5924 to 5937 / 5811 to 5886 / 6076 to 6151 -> 0.05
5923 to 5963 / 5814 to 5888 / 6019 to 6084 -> 0.03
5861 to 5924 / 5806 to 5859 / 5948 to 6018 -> 0.11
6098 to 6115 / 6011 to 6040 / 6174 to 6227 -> -0.05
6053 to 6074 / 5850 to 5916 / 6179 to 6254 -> -0.11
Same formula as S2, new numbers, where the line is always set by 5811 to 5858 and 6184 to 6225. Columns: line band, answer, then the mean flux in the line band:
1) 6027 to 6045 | -0.3 A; 92.3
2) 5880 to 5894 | 3.0 A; 73.6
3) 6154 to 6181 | 0.6 A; 86.6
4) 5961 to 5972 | 0.3 A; 89.9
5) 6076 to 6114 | -1.0 A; 92.3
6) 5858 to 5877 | 1.1 A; 88.2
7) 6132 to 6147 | -0.7 A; 93.4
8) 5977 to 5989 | 0.7 A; 86.6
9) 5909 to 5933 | 1.4 A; 87.6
